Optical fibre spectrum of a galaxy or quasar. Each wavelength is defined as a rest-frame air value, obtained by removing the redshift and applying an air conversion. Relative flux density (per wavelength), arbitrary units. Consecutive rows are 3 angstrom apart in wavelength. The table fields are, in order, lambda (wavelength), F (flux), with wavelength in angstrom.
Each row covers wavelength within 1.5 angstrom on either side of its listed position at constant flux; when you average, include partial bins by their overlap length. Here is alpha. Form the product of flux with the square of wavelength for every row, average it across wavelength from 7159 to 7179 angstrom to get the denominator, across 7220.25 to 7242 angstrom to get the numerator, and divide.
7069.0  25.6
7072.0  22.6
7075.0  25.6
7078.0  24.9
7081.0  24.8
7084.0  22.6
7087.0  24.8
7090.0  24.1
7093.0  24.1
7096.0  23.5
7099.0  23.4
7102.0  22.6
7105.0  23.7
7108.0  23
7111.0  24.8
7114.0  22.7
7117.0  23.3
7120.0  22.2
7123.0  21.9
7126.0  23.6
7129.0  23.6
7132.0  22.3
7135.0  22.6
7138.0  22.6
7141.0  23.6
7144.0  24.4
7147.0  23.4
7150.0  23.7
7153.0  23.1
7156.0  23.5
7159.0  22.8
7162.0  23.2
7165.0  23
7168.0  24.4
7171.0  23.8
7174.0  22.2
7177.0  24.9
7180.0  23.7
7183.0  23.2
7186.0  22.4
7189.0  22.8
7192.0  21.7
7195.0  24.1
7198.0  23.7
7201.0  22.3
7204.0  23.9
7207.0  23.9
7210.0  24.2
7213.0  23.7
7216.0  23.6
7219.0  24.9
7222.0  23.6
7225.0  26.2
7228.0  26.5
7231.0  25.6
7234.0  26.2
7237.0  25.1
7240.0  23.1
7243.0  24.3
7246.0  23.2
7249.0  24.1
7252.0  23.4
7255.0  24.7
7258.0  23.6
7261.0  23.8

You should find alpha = 1.1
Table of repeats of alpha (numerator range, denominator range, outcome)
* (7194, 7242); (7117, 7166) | 1.08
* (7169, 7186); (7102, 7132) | 1.03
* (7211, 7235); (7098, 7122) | 1.11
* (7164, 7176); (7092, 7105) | 1.02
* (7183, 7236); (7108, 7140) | 1.07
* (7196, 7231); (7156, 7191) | 1.05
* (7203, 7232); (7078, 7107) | 1.07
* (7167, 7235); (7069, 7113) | 1.03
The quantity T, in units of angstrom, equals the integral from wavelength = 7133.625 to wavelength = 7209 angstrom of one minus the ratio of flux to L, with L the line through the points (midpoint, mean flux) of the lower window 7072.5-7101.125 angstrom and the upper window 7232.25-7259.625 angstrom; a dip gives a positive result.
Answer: 2.6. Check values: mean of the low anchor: 24.1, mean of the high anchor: 24.2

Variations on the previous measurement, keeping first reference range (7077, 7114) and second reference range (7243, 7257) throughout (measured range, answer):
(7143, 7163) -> 0.3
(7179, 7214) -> 0.8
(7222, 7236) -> -1.1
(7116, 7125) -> 0.5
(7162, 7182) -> 0.2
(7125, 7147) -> 0.5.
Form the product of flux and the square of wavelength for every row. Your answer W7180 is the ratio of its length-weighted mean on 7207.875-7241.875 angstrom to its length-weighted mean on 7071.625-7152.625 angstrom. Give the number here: 1.1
